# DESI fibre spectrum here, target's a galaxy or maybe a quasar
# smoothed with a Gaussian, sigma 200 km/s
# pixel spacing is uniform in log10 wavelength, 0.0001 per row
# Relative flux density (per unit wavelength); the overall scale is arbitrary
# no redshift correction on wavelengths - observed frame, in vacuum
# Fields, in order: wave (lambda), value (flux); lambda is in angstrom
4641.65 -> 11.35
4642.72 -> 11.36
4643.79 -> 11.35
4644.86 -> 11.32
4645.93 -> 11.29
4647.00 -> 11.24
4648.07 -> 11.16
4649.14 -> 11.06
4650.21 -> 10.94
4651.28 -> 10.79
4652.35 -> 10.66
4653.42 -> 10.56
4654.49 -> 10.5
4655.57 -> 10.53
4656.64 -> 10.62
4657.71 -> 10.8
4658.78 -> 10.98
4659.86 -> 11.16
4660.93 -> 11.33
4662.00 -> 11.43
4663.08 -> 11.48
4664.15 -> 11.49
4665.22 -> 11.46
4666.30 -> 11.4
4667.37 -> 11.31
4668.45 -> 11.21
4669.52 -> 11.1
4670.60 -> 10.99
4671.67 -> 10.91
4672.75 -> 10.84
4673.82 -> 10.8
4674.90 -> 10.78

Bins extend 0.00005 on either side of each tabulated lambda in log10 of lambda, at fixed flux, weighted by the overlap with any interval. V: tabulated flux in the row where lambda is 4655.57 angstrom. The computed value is 10.53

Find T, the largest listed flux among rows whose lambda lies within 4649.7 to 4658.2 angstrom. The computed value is 10.94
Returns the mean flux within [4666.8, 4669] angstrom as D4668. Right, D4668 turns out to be 11.3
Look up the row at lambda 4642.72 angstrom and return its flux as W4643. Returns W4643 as 11.36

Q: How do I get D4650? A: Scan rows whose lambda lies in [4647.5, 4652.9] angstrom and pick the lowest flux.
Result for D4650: 10.66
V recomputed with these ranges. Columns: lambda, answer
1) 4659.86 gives 11.16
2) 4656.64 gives 10.62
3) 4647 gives 11.24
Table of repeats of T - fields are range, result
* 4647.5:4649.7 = 11.16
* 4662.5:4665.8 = 11.49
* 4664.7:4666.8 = 11.46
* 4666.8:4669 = 11.31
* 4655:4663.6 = 11.48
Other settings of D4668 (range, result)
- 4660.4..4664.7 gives 11.4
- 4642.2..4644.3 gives 11.4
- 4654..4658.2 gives 10.6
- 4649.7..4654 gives 10.7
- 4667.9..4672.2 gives 11.1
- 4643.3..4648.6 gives 11.3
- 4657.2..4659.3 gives 10.9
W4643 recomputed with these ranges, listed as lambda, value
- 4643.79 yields 11.35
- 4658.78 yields 10.98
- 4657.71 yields 10.8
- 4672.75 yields 10.84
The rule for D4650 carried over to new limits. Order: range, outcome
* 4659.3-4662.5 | 11.16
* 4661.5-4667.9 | 11.31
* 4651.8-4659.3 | 10.5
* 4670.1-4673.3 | 10.84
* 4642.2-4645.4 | 11.32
